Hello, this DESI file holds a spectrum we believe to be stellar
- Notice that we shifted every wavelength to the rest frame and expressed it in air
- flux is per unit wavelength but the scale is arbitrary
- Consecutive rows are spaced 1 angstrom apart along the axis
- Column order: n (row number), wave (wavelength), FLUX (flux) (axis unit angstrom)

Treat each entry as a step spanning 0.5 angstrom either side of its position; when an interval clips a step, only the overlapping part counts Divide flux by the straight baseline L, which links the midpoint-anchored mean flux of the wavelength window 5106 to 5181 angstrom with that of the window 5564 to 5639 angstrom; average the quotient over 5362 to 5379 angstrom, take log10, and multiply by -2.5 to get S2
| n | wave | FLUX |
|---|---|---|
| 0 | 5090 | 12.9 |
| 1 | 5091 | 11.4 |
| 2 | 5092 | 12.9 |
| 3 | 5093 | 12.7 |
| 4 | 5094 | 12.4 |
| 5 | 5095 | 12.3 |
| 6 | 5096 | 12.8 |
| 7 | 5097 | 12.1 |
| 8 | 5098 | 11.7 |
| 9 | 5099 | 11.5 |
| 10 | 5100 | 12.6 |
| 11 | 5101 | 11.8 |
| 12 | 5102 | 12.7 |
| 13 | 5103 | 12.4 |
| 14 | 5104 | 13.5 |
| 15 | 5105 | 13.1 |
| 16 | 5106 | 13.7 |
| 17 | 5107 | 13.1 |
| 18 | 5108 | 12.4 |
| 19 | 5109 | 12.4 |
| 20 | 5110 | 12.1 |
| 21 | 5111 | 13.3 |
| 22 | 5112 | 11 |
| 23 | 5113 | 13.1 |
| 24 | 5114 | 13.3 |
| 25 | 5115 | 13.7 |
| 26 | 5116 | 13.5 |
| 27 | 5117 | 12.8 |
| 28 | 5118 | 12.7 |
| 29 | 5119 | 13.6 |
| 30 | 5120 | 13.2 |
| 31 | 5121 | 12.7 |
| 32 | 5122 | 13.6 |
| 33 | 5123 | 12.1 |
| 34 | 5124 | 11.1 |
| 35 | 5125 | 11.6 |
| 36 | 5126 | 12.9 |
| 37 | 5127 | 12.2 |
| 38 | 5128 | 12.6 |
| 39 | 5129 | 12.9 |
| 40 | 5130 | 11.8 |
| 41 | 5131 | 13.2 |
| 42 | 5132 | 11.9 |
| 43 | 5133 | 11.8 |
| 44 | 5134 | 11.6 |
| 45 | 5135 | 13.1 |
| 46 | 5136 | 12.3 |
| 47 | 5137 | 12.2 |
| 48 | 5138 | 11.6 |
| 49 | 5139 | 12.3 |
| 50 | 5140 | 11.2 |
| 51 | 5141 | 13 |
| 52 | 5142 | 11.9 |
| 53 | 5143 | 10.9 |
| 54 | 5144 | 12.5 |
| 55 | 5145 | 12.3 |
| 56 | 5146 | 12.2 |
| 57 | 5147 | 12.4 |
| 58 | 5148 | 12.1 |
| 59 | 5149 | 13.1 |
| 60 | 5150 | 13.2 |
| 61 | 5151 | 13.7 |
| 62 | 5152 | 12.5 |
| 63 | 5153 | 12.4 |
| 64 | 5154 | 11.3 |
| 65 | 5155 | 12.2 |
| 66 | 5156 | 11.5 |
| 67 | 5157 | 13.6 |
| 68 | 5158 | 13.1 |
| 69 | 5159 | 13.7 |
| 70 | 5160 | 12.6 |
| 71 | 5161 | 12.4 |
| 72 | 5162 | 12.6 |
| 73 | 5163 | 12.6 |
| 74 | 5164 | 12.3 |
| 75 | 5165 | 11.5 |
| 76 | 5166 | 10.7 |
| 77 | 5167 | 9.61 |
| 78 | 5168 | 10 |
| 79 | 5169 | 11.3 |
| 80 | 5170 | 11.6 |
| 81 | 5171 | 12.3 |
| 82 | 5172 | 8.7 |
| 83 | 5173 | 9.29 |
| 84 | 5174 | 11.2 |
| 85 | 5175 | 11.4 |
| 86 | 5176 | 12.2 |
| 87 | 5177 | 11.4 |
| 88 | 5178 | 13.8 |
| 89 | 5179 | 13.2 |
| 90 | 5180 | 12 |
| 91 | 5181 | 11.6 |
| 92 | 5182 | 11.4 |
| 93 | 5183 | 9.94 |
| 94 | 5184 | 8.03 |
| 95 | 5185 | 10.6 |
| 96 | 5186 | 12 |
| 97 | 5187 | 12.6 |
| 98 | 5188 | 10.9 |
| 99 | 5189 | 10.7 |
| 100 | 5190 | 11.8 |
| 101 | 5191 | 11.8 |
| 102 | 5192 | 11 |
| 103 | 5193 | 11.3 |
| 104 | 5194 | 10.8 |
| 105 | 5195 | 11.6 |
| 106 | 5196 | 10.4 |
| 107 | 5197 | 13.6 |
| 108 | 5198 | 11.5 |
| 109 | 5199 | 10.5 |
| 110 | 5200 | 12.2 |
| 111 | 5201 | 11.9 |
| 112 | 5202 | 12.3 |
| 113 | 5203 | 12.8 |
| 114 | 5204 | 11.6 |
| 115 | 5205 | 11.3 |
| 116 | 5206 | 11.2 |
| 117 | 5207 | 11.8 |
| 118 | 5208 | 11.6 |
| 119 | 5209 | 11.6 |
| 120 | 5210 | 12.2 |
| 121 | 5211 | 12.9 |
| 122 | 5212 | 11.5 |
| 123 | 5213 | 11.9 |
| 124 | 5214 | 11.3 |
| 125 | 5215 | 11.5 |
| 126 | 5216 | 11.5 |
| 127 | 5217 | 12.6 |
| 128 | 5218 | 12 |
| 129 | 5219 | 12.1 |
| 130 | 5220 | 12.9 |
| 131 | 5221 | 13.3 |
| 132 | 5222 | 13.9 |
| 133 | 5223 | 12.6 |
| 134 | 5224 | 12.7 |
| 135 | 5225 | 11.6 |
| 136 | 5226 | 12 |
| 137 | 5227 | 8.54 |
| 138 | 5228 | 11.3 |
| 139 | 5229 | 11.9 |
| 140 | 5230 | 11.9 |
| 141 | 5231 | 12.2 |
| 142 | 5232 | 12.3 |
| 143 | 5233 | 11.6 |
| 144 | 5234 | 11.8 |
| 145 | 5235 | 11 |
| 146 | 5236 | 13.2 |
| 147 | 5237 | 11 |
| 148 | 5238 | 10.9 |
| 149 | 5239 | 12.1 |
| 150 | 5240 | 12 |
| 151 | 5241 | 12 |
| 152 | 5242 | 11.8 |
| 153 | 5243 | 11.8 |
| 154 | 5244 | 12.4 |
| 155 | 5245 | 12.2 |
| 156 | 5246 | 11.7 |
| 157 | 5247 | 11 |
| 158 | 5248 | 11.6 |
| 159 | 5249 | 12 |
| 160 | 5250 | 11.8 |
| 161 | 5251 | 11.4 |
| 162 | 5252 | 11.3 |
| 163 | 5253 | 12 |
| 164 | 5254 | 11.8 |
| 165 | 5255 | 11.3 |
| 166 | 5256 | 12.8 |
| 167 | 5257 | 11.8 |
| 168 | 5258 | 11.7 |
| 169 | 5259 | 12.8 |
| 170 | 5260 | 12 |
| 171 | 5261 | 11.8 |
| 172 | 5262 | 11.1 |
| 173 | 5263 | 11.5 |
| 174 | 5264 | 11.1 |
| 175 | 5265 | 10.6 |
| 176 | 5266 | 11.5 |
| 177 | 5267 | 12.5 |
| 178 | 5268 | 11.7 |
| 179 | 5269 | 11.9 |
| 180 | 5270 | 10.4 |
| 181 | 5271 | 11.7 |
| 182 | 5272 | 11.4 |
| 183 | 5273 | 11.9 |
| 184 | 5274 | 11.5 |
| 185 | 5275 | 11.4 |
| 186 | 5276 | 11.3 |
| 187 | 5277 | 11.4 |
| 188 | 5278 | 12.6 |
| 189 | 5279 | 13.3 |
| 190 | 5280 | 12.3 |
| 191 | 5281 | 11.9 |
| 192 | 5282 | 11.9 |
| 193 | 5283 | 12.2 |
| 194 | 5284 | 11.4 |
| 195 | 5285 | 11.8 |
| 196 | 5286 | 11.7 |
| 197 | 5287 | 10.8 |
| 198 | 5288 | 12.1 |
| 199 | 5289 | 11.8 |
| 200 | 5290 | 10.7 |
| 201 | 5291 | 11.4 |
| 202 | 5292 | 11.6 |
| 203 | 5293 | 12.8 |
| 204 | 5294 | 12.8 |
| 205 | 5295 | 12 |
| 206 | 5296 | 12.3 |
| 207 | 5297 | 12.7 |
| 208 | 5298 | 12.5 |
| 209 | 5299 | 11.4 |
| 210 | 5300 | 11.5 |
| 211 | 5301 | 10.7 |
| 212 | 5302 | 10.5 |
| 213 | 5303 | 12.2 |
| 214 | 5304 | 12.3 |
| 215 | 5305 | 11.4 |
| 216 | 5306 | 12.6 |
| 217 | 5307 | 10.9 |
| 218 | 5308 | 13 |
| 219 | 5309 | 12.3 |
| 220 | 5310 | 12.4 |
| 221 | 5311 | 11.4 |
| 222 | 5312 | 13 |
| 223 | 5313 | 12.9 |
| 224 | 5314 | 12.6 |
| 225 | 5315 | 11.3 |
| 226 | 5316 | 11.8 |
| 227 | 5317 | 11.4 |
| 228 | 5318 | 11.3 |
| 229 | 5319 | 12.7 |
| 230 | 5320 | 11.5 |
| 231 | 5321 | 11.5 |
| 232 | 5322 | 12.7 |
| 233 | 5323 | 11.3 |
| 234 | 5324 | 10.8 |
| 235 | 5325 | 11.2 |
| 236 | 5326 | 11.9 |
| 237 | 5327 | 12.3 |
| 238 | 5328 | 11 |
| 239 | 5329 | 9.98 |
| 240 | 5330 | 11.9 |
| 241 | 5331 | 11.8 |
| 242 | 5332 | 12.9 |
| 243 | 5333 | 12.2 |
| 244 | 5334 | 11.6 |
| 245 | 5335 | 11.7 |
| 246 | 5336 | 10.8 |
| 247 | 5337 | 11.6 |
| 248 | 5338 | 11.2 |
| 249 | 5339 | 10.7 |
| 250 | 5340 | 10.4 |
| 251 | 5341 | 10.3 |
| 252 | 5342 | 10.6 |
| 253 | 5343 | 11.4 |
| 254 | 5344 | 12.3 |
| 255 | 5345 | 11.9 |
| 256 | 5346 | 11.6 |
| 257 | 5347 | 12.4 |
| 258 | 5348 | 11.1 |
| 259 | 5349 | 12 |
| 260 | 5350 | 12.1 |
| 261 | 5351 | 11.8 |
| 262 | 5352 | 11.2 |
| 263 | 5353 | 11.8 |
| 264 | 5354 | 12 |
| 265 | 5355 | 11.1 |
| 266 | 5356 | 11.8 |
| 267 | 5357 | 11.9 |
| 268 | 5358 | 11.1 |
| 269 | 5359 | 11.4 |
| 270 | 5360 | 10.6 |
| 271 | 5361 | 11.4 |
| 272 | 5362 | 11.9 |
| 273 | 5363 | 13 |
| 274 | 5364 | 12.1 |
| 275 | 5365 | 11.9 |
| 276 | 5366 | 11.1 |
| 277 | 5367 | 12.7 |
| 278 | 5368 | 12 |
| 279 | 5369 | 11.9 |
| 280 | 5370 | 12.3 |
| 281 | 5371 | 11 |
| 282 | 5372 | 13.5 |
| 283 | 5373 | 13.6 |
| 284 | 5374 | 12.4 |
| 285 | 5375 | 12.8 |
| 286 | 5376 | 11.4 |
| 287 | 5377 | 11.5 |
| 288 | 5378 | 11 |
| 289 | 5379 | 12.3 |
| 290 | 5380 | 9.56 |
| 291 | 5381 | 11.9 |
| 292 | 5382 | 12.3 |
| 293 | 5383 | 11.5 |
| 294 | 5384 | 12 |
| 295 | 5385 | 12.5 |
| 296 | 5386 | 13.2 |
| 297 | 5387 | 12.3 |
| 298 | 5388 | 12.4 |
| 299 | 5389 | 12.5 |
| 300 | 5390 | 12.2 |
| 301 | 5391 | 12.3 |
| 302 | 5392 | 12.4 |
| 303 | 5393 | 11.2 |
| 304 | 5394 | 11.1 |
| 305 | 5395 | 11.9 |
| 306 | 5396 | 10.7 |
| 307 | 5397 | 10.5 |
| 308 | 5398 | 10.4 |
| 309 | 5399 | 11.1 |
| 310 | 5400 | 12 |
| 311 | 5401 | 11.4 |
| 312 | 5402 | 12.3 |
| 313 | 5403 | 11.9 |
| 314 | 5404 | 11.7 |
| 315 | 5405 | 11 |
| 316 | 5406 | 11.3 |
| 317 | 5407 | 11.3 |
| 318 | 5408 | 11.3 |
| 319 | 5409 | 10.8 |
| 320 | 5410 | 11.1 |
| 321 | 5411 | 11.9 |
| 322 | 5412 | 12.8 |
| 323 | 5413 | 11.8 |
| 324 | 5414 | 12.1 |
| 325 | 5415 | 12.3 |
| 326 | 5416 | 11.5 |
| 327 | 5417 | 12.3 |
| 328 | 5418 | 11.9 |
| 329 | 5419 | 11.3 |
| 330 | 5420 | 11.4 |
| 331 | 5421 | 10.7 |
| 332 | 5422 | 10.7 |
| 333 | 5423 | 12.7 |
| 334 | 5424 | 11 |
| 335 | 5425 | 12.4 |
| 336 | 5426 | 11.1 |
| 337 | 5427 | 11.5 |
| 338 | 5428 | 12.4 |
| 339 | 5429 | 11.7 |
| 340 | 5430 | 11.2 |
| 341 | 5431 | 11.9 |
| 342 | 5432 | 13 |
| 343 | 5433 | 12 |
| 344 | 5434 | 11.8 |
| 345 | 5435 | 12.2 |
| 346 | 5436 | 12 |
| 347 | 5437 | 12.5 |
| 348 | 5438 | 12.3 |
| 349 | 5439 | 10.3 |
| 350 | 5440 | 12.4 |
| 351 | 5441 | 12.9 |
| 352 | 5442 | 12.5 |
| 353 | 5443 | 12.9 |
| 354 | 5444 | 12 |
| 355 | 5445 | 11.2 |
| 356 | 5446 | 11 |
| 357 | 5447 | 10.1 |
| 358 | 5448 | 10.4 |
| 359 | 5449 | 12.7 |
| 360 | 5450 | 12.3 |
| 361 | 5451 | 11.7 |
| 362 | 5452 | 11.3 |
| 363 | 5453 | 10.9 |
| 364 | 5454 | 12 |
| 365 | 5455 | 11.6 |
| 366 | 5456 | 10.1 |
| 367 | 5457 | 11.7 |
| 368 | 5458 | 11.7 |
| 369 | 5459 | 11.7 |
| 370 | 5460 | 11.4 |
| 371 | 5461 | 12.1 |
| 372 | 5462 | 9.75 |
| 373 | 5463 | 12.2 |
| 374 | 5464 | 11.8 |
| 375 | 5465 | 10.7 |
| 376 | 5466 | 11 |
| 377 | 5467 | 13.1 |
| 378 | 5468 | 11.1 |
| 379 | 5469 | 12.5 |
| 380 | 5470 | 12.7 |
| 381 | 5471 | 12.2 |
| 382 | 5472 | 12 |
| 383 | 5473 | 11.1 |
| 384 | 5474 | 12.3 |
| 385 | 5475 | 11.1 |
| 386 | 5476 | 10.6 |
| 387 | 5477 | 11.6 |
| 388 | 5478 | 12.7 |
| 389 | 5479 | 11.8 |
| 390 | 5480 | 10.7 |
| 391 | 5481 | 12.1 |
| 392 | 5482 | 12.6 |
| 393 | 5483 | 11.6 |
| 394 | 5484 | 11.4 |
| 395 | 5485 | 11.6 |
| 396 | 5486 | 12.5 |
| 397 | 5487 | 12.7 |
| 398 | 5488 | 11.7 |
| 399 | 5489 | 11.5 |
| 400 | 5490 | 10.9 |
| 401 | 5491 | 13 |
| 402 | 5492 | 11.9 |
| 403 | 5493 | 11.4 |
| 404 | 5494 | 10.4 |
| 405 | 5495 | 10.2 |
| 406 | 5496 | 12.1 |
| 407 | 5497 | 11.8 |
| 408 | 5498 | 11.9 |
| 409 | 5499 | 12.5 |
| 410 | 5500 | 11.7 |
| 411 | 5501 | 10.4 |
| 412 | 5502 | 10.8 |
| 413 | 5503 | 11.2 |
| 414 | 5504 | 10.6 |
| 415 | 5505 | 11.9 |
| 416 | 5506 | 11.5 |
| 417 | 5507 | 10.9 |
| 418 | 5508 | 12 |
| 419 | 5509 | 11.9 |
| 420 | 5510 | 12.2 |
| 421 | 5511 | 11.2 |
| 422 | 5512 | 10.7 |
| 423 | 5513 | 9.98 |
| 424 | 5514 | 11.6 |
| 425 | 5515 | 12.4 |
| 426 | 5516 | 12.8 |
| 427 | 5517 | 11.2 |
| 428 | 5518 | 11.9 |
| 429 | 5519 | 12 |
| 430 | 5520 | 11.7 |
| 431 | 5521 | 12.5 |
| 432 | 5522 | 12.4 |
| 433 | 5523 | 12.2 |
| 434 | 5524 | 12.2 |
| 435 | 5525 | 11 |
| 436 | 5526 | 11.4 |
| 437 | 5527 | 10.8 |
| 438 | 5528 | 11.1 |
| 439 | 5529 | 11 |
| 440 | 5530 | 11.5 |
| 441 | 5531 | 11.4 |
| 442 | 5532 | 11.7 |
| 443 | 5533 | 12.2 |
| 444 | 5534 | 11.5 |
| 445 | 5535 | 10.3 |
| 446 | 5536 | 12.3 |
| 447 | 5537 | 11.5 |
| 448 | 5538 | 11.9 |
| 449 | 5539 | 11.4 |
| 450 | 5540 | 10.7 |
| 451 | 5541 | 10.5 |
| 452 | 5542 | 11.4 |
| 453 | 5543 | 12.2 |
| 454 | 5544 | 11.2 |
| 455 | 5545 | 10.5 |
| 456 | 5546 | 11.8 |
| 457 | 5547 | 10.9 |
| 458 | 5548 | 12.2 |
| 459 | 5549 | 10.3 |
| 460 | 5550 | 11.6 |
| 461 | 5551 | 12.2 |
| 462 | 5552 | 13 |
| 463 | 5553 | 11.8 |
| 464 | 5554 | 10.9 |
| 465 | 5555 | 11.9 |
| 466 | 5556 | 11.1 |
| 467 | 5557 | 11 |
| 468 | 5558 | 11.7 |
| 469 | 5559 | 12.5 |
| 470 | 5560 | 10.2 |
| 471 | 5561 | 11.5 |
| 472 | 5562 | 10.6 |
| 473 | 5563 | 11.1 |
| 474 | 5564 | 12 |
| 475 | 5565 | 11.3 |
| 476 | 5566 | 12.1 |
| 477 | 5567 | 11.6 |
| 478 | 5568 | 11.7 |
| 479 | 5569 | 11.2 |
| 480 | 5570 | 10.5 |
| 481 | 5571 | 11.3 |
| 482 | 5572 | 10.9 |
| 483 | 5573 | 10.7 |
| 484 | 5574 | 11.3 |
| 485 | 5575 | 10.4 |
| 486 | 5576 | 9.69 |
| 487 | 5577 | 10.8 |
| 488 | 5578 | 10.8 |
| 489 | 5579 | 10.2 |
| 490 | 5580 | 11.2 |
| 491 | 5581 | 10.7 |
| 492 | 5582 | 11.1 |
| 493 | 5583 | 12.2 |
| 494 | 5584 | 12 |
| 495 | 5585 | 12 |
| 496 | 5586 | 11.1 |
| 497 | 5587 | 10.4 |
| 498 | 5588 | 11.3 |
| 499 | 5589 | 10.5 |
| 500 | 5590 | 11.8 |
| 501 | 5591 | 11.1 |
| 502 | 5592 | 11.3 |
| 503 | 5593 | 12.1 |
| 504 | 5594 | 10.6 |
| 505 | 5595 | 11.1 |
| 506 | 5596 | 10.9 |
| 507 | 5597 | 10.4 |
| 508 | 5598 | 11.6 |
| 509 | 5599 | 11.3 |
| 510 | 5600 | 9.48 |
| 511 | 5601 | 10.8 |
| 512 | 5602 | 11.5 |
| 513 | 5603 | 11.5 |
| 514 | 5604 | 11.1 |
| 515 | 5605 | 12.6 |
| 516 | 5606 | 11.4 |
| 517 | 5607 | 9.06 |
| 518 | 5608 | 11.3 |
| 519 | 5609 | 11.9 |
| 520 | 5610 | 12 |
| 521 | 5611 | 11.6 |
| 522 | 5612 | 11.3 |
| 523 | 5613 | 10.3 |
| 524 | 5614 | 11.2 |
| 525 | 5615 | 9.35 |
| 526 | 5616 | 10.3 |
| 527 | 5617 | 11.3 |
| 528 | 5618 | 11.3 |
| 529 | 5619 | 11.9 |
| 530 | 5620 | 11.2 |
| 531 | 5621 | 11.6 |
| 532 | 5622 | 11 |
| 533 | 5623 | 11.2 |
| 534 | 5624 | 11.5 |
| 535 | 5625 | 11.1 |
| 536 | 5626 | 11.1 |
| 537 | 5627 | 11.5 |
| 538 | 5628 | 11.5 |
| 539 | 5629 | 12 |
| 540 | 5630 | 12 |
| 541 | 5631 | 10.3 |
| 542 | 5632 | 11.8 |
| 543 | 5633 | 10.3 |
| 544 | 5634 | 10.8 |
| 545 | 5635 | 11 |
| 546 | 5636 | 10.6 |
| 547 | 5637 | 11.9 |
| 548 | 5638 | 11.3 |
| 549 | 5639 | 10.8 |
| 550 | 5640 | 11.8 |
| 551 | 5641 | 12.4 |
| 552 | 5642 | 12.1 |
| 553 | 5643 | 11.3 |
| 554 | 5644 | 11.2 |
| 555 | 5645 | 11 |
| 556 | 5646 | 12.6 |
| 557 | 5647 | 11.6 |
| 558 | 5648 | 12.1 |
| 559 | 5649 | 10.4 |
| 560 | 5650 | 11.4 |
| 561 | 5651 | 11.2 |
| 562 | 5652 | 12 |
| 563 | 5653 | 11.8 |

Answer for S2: -0.04 mag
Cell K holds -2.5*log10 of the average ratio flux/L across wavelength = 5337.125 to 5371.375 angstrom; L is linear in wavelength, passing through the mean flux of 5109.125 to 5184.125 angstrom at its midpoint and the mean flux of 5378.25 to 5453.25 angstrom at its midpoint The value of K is 0.02 mag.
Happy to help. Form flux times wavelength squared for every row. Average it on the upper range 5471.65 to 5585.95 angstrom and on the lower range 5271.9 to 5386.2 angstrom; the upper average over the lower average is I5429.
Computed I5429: 1.0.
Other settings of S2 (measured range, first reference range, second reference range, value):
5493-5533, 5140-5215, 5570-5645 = -0.02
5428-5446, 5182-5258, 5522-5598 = -0.05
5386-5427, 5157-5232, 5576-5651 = -0.02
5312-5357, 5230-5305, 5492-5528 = 0.01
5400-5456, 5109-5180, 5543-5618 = -0.02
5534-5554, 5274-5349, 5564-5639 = -0.02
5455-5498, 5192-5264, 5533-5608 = -0.02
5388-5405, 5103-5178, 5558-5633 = 0.00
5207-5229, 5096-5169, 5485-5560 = 0.02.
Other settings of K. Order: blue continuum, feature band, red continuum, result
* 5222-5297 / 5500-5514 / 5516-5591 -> 0.021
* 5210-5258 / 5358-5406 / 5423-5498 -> -0.004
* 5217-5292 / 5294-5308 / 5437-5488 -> -0.007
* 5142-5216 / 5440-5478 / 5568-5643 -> -0.028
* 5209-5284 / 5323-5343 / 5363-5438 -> 0.048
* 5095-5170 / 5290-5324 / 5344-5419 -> 0.003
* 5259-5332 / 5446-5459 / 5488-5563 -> 0.019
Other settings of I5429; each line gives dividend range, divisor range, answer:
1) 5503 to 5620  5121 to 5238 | 1.10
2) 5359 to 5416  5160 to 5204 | 1.11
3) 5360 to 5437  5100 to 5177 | 1.06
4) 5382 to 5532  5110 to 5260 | 1.08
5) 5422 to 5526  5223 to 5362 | 1.07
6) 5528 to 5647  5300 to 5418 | 1.04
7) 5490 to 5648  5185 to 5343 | 1.08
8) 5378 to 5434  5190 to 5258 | 1.06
